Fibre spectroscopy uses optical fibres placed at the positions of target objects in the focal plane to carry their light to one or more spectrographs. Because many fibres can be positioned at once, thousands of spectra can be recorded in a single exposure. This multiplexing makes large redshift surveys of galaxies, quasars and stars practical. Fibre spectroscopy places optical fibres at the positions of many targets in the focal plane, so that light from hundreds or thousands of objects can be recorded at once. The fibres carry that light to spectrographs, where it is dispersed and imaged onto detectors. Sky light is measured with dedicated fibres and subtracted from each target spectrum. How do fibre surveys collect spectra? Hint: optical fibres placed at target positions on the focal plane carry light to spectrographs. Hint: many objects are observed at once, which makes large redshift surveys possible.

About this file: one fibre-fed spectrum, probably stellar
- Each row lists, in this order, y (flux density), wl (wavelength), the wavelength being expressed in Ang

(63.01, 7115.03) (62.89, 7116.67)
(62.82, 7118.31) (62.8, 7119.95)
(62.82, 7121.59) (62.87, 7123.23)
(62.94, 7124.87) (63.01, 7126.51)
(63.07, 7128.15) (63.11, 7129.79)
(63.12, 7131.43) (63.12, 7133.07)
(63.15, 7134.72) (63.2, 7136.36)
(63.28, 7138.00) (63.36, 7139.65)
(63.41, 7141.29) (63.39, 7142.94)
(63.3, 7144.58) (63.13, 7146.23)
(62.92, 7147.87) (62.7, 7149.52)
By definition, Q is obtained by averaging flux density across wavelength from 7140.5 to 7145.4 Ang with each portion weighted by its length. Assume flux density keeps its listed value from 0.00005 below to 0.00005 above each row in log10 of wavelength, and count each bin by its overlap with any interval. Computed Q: 63.4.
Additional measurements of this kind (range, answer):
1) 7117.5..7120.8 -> 62.8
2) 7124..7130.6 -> 63.1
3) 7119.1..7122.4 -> 62.8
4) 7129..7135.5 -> 63.1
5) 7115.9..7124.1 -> 62.8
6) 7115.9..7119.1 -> 62.8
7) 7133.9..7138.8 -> 63.3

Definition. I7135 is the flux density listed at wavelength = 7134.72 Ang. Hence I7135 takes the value 63.15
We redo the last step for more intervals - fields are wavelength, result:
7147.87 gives 62.92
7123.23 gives 62.87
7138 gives 63.28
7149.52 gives 62.7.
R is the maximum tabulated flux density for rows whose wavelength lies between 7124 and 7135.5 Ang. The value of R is 63.15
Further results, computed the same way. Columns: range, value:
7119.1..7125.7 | 62.94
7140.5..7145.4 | 63.41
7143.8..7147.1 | 63.3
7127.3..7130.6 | 63.11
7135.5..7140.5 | 63.36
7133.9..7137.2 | 63.2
